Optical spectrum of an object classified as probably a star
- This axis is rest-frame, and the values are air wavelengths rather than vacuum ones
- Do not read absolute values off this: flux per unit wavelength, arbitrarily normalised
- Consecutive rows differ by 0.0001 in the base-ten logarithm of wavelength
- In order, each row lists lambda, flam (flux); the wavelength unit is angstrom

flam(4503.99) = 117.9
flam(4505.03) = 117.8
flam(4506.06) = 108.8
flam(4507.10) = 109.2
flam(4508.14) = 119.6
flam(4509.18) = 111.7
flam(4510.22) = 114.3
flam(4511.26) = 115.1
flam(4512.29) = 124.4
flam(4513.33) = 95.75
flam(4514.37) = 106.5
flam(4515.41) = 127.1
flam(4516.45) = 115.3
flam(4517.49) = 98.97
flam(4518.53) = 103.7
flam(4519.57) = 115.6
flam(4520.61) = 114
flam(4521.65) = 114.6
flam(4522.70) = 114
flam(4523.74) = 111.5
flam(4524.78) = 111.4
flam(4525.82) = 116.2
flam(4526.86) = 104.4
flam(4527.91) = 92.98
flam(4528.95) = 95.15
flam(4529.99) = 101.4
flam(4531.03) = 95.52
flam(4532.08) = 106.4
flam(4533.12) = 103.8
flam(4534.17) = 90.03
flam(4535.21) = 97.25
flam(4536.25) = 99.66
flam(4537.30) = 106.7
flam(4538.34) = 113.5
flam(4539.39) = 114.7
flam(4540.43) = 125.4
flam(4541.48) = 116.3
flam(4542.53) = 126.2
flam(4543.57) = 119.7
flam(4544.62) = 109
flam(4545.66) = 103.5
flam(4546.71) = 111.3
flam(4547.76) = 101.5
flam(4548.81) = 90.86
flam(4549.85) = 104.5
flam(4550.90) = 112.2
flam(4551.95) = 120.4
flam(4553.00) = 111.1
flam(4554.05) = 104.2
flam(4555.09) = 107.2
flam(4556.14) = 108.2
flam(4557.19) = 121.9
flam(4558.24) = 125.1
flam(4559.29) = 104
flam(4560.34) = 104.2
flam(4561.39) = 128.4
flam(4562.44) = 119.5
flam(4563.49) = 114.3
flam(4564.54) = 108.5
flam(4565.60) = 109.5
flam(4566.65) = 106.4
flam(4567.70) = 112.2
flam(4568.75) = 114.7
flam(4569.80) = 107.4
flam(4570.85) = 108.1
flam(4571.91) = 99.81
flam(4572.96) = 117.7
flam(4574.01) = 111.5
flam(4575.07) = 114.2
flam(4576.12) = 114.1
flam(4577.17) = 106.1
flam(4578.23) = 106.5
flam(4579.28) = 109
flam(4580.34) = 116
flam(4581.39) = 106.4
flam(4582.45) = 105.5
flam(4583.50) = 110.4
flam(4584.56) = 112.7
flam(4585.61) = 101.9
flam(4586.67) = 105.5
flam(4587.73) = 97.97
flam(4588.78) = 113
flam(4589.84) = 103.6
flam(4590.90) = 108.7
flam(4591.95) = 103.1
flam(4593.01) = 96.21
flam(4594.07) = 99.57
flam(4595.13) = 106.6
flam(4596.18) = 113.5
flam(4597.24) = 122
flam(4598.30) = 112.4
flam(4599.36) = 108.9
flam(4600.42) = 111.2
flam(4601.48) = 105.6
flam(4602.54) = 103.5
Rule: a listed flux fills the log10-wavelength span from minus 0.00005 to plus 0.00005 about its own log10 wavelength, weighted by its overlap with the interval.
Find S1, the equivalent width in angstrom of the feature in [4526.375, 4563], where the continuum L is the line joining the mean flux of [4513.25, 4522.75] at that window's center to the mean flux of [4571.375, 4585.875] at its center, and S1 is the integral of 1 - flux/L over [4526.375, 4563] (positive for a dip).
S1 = 0.6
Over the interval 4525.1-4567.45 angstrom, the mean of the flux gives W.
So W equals 109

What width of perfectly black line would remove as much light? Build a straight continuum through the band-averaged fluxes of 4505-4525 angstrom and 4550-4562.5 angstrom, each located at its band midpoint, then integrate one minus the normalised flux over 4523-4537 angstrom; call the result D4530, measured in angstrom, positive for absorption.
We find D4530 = 1.3 angstrom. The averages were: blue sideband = 112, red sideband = 113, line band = 102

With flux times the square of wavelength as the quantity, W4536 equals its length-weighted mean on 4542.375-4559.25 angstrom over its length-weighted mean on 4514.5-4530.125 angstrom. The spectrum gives 1.0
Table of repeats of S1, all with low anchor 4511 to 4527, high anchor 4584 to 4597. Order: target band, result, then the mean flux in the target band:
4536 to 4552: -0.17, 111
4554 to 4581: -0.99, 112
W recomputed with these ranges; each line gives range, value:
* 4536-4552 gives 111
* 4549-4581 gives 111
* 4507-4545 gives 110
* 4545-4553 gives 107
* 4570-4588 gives 109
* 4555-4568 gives 113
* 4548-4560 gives 110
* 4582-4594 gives 105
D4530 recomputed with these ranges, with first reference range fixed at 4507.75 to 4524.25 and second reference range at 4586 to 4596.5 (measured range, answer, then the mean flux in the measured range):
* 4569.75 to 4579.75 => -0.3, 110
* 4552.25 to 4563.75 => -0.6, 114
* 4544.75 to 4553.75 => 0.2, 107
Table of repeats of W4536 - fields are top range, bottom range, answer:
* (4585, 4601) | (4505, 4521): 0.99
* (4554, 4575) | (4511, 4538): 1.07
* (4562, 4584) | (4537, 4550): 1.00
